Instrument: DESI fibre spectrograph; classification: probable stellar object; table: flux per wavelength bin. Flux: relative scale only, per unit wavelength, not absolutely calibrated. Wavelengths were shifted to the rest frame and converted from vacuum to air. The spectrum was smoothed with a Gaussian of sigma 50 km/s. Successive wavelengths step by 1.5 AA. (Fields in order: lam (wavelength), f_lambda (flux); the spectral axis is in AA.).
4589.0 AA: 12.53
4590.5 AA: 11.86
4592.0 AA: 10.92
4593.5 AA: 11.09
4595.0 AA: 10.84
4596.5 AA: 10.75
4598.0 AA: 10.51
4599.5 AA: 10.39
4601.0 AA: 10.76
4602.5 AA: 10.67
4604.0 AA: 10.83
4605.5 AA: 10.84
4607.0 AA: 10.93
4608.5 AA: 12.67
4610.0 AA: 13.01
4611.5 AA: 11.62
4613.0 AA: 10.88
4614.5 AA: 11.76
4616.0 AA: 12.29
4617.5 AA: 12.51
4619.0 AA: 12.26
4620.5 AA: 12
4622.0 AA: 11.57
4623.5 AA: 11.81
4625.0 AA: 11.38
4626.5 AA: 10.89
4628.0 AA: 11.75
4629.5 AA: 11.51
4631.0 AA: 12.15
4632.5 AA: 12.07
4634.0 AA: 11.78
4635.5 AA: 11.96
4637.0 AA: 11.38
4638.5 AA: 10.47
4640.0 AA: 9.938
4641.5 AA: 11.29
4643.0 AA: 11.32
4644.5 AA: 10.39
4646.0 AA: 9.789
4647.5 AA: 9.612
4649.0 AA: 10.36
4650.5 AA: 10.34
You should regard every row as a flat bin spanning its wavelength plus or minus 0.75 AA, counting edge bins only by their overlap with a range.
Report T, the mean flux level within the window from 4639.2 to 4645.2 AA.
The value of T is 10.7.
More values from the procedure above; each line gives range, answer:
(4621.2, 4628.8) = 11.5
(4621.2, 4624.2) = 11.7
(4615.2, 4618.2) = 12.4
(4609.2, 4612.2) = 12.3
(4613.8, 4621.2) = 12.2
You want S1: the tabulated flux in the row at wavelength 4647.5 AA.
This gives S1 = 9.612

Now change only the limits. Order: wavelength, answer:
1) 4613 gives 10.88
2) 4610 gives 13.01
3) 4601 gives 10.76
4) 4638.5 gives 10.47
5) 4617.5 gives 12.51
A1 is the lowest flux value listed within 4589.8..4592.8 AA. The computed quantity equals 10.92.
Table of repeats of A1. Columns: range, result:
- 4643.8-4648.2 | 9.612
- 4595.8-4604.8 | 10.39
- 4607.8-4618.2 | 10.88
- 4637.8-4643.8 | 9.938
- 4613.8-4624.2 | 11.57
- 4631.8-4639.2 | 10.47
